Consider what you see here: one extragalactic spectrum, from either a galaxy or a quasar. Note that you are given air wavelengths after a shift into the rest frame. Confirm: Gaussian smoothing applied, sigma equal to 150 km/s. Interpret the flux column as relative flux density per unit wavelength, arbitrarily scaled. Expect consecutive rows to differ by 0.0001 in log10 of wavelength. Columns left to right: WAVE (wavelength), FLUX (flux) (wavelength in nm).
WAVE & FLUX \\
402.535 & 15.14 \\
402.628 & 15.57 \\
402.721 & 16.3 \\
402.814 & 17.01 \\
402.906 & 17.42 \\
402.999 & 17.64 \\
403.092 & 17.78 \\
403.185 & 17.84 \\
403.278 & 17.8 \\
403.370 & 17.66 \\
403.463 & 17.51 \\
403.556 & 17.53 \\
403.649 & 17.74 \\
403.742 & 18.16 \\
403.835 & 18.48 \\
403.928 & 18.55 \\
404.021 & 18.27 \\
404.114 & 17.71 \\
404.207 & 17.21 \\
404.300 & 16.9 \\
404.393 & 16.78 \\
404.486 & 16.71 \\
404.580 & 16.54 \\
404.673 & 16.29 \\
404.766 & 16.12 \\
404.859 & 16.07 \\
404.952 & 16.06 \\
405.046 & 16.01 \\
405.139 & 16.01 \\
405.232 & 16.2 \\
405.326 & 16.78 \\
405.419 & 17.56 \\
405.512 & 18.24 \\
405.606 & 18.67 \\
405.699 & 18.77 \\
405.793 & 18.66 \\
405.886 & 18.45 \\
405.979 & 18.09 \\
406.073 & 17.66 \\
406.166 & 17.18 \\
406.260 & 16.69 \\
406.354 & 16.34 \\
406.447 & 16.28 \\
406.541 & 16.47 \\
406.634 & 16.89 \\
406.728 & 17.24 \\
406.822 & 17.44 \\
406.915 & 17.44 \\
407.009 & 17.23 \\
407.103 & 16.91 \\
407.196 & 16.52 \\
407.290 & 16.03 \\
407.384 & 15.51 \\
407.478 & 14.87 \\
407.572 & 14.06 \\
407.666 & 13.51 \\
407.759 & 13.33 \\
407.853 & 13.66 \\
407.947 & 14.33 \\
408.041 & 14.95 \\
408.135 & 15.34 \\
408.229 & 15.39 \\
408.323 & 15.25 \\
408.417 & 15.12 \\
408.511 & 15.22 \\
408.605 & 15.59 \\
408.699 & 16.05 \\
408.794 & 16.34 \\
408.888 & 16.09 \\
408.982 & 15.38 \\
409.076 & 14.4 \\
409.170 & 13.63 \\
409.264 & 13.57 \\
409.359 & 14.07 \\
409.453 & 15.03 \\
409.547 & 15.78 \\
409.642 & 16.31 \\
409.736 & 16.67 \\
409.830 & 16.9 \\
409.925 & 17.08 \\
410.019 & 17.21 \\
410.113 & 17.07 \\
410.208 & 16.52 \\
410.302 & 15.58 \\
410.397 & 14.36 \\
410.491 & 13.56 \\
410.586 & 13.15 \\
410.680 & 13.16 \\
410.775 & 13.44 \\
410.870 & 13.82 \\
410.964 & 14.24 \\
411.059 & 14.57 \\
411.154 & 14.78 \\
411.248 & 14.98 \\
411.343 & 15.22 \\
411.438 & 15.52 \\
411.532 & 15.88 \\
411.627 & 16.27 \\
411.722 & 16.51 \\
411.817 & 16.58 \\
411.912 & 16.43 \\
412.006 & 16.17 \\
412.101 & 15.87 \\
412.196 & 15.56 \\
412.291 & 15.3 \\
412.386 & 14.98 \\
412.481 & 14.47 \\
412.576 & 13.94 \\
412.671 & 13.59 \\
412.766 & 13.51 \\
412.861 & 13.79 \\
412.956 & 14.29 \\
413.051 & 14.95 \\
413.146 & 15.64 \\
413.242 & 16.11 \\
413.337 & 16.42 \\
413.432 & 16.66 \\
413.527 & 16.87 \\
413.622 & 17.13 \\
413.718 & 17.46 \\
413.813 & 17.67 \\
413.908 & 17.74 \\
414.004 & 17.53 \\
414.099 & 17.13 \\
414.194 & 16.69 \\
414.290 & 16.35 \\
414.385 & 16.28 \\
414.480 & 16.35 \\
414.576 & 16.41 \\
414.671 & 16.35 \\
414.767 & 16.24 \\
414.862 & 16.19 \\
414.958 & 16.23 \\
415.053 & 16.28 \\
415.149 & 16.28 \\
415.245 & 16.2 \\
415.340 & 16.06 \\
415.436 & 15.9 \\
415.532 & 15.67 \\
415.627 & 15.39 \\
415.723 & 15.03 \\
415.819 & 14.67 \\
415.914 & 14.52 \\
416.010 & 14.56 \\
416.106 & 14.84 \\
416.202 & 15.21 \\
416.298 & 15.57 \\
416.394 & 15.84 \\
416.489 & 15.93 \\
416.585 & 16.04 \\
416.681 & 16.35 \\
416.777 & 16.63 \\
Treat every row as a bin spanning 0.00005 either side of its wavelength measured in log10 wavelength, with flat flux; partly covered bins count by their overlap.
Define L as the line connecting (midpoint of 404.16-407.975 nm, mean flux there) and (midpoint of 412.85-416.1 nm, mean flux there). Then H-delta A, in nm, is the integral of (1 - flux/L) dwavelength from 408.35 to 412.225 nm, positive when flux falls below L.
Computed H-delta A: 0.228 nm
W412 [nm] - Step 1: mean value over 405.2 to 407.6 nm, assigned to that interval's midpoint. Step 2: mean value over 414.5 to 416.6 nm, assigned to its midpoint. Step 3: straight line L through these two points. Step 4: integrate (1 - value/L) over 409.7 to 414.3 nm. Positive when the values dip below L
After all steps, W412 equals 0.170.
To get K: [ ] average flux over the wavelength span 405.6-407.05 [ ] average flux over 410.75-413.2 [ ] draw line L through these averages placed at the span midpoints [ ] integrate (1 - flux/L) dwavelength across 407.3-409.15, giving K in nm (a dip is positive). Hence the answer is 0.18 nm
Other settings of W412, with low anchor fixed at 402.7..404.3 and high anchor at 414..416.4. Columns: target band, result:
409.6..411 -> 0.115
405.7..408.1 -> 0.126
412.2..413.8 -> 0.083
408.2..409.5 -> 0.138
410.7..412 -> 0.098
